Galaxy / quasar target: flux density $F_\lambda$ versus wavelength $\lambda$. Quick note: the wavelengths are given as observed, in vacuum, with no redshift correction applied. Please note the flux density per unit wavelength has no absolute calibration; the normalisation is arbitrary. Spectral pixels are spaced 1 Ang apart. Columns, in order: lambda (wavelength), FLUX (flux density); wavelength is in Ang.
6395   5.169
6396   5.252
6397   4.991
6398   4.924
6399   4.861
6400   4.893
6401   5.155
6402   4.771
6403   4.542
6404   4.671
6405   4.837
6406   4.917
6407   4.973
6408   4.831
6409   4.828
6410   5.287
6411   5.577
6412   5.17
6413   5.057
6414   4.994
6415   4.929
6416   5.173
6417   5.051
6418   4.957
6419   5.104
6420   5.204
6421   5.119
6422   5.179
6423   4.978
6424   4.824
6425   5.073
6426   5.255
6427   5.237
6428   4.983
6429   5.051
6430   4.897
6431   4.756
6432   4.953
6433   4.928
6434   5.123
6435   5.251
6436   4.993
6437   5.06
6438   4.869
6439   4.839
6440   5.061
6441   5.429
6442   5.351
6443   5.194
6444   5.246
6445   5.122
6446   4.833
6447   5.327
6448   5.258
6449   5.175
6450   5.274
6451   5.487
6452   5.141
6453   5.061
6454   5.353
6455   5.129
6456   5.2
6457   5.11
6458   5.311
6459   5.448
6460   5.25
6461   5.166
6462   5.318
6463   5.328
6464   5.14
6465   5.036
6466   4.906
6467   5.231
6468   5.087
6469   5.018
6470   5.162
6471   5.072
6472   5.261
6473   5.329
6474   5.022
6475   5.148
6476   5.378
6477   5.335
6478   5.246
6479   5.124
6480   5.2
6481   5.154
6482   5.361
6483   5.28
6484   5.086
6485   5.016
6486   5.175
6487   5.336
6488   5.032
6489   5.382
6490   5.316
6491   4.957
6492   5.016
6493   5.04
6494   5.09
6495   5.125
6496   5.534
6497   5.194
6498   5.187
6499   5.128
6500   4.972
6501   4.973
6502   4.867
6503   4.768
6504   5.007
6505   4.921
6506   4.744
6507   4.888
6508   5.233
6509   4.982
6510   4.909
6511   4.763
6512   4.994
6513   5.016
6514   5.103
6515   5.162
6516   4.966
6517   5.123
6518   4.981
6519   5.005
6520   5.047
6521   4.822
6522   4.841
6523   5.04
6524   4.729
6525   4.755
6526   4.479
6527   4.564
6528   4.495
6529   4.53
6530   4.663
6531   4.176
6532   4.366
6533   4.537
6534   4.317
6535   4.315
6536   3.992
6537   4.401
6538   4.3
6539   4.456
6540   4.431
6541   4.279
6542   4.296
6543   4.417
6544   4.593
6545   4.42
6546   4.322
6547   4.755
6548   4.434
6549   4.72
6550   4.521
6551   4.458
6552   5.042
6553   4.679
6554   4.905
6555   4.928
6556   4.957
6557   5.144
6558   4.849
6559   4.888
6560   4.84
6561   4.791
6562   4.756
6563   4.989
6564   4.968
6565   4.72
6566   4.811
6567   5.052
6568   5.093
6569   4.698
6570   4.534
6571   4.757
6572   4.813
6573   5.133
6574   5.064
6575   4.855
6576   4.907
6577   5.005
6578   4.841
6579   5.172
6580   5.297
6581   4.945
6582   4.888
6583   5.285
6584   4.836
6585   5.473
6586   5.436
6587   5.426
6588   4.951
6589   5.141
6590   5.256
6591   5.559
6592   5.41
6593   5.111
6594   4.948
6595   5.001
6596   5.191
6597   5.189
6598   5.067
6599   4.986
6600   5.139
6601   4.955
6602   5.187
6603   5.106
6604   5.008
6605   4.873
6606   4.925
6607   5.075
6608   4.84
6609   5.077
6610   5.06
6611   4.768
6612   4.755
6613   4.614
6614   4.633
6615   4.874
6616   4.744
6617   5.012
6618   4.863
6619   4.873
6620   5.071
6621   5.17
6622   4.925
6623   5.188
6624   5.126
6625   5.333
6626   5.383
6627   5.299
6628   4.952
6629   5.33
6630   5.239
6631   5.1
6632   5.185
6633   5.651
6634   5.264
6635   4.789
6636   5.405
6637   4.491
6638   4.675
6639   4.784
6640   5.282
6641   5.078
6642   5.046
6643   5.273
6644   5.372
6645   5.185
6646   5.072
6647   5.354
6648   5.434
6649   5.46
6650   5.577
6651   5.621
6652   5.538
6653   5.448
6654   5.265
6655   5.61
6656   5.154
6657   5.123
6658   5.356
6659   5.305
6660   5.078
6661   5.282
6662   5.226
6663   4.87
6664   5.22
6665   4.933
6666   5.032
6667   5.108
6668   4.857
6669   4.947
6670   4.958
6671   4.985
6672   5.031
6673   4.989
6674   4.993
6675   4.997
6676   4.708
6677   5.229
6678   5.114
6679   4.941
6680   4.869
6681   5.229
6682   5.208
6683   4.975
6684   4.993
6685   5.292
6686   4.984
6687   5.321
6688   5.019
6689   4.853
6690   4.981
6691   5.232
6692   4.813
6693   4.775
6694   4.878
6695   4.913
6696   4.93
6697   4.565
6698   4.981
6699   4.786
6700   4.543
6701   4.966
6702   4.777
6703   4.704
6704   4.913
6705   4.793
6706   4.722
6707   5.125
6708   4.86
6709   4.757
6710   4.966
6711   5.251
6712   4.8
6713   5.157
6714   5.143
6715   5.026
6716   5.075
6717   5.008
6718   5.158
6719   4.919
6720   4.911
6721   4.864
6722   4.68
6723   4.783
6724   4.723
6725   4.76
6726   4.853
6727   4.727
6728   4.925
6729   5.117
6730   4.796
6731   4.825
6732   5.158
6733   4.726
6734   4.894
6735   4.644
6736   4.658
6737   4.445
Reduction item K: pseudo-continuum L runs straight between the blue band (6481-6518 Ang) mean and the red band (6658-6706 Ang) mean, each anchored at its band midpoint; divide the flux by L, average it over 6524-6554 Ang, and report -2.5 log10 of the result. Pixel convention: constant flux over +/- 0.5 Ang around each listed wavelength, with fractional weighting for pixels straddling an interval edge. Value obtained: 0.130 mag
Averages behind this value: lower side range 5.07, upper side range 4.98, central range 4.48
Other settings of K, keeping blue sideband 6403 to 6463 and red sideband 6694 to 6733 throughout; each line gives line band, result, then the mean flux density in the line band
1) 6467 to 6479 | -0.02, 5.19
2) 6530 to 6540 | 0.16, 4.34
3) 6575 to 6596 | -0.03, 5.14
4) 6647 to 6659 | -0.10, 5.41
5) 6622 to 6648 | -0.04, 5.16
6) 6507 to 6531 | 0.04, 4.86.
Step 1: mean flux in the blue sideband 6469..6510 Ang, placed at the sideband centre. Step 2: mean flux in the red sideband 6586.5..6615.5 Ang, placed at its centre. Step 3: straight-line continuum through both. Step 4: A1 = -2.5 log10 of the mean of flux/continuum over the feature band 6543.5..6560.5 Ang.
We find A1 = 0.08 mag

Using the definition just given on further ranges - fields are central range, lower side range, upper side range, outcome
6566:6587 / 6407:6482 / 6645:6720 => 0.02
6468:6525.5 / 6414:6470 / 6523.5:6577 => -0.04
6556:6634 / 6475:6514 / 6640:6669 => 0.03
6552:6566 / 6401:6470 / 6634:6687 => 0.05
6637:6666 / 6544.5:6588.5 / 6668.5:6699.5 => -0.06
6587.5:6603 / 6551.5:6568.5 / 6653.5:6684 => -0.04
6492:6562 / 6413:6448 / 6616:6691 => 0.07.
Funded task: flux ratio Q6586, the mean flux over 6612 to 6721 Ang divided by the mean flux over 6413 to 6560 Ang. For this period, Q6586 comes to 1.0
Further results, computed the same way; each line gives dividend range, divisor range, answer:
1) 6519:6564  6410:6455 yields 0.90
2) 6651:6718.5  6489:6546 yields 1.05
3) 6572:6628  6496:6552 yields 1.07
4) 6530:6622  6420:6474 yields 0.95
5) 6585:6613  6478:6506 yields 0.99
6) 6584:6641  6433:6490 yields 0.98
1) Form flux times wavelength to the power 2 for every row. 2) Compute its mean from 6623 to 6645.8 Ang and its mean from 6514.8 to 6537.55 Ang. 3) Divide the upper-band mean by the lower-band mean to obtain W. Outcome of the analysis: 1.14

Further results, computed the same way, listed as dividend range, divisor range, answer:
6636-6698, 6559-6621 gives 1.04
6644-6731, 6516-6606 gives 1.08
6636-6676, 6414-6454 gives 1.08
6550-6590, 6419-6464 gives 1.00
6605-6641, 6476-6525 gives 1.03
